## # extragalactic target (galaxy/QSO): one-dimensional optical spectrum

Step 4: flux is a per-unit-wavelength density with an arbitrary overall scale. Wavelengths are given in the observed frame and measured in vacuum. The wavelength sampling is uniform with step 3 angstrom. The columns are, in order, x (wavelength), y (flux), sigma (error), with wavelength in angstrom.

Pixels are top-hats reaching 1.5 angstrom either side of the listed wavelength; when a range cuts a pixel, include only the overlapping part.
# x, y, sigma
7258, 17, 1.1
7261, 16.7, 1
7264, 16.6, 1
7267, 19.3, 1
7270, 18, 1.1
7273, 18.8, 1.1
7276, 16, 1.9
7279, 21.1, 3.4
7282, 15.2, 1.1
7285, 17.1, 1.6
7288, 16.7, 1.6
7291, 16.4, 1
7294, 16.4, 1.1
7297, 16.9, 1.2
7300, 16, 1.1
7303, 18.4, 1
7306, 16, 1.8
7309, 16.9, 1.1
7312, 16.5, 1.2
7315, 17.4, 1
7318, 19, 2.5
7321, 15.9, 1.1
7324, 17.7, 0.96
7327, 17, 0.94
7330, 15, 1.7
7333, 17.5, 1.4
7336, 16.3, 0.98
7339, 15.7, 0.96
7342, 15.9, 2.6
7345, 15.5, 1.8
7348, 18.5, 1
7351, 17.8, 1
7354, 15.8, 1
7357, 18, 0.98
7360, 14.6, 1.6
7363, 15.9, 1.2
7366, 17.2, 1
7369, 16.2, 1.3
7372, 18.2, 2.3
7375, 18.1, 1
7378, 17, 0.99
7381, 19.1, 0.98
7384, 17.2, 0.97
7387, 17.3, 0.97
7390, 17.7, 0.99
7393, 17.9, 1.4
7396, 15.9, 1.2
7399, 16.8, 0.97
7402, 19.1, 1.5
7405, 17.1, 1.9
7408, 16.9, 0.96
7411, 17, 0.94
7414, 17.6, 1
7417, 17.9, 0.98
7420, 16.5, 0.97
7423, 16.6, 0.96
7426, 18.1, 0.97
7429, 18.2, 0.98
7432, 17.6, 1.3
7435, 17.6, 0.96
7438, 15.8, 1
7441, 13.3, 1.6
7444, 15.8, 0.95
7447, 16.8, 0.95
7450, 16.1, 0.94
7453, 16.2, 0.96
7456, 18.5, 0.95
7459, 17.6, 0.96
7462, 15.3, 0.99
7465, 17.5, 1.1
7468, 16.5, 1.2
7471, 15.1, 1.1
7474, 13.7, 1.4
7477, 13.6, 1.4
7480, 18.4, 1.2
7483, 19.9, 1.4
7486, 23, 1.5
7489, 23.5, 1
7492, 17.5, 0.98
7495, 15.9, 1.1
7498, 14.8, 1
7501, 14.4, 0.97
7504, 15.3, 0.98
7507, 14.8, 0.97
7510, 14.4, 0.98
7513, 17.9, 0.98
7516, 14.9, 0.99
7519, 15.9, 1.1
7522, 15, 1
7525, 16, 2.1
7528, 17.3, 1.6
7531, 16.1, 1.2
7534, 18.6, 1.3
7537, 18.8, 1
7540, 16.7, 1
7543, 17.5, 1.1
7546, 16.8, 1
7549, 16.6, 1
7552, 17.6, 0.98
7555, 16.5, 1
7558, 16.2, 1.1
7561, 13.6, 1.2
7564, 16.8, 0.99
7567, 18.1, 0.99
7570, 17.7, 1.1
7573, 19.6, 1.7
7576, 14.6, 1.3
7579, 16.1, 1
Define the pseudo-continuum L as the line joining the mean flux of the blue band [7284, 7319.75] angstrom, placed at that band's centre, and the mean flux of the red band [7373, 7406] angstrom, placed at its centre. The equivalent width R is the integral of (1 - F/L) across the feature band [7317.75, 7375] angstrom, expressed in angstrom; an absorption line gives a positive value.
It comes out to 1.9 angstrom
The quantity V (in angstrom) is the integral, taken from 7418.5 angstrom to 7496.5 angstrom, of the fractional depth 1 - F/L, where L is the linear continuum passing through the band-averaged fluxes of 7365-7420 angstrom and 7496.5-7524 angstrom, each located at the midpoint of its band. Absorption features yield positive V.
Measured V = -4.2 angstrom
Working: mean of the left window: 17.4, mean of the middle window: 17.1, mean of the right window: 15.3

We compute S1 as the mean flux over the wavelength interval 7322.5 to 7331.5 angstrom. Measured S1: 16.6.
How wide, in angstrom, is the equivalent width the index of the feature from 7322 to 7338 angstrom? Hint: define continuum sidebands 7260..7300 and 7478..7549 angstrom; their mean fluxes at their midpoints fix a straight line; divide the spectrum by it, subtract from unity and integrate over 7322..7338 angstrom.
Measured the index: 0.5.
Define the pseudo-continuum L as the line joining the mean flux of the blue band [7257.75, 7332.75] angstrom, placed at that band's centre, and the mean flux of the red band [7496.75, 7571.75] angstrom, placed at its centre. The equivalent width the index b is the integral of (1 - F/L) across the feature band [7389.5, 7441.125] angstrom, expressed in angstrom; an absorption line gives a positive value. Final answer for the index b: -1.36 angstrom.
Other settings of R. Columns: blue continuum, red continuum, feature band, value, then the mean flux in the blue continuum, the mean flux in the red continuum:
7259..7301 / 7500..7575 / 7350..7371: 0.63 angstrom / 17.2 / 16.5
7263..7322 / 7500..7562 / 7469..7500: -1.91 angstrom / 17.2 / 16.3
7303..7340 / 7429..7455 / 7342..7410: -2.27 angstrom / 16.8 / 16.3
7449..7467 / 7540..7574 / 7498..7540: 2.08 angstrom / 16.9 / 16.9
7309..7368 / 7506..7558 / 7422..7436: -0.86 angstrom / 16.7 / 16.6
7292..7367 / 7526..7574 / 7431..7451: 0.95 angstrom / 16.7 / 17.1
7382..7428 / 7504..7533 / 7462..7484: 0.27 angstrom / 17.3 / 15.8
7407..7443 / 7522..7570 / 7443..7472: 0.54 angstrom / 16.9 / 16.8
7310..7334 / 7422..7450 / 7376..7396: -0.95 angstrom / 17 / 16.6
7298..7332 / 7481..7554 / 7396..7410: -0.27 angstrom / 16.9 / 17.1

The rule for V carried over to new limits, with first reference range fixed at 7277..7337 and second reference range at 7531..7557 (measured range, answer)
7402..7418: -0.3 angstrom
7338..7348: 0.5 angstrom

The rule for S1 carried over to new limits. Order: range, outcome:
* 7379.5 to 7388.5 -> 17.9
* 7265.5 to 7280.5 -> 18.6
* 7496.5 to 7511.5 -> 14.7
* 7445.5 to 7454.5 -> 16.4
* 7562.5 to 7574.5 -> 18.1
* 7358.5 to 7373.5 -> 16.4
